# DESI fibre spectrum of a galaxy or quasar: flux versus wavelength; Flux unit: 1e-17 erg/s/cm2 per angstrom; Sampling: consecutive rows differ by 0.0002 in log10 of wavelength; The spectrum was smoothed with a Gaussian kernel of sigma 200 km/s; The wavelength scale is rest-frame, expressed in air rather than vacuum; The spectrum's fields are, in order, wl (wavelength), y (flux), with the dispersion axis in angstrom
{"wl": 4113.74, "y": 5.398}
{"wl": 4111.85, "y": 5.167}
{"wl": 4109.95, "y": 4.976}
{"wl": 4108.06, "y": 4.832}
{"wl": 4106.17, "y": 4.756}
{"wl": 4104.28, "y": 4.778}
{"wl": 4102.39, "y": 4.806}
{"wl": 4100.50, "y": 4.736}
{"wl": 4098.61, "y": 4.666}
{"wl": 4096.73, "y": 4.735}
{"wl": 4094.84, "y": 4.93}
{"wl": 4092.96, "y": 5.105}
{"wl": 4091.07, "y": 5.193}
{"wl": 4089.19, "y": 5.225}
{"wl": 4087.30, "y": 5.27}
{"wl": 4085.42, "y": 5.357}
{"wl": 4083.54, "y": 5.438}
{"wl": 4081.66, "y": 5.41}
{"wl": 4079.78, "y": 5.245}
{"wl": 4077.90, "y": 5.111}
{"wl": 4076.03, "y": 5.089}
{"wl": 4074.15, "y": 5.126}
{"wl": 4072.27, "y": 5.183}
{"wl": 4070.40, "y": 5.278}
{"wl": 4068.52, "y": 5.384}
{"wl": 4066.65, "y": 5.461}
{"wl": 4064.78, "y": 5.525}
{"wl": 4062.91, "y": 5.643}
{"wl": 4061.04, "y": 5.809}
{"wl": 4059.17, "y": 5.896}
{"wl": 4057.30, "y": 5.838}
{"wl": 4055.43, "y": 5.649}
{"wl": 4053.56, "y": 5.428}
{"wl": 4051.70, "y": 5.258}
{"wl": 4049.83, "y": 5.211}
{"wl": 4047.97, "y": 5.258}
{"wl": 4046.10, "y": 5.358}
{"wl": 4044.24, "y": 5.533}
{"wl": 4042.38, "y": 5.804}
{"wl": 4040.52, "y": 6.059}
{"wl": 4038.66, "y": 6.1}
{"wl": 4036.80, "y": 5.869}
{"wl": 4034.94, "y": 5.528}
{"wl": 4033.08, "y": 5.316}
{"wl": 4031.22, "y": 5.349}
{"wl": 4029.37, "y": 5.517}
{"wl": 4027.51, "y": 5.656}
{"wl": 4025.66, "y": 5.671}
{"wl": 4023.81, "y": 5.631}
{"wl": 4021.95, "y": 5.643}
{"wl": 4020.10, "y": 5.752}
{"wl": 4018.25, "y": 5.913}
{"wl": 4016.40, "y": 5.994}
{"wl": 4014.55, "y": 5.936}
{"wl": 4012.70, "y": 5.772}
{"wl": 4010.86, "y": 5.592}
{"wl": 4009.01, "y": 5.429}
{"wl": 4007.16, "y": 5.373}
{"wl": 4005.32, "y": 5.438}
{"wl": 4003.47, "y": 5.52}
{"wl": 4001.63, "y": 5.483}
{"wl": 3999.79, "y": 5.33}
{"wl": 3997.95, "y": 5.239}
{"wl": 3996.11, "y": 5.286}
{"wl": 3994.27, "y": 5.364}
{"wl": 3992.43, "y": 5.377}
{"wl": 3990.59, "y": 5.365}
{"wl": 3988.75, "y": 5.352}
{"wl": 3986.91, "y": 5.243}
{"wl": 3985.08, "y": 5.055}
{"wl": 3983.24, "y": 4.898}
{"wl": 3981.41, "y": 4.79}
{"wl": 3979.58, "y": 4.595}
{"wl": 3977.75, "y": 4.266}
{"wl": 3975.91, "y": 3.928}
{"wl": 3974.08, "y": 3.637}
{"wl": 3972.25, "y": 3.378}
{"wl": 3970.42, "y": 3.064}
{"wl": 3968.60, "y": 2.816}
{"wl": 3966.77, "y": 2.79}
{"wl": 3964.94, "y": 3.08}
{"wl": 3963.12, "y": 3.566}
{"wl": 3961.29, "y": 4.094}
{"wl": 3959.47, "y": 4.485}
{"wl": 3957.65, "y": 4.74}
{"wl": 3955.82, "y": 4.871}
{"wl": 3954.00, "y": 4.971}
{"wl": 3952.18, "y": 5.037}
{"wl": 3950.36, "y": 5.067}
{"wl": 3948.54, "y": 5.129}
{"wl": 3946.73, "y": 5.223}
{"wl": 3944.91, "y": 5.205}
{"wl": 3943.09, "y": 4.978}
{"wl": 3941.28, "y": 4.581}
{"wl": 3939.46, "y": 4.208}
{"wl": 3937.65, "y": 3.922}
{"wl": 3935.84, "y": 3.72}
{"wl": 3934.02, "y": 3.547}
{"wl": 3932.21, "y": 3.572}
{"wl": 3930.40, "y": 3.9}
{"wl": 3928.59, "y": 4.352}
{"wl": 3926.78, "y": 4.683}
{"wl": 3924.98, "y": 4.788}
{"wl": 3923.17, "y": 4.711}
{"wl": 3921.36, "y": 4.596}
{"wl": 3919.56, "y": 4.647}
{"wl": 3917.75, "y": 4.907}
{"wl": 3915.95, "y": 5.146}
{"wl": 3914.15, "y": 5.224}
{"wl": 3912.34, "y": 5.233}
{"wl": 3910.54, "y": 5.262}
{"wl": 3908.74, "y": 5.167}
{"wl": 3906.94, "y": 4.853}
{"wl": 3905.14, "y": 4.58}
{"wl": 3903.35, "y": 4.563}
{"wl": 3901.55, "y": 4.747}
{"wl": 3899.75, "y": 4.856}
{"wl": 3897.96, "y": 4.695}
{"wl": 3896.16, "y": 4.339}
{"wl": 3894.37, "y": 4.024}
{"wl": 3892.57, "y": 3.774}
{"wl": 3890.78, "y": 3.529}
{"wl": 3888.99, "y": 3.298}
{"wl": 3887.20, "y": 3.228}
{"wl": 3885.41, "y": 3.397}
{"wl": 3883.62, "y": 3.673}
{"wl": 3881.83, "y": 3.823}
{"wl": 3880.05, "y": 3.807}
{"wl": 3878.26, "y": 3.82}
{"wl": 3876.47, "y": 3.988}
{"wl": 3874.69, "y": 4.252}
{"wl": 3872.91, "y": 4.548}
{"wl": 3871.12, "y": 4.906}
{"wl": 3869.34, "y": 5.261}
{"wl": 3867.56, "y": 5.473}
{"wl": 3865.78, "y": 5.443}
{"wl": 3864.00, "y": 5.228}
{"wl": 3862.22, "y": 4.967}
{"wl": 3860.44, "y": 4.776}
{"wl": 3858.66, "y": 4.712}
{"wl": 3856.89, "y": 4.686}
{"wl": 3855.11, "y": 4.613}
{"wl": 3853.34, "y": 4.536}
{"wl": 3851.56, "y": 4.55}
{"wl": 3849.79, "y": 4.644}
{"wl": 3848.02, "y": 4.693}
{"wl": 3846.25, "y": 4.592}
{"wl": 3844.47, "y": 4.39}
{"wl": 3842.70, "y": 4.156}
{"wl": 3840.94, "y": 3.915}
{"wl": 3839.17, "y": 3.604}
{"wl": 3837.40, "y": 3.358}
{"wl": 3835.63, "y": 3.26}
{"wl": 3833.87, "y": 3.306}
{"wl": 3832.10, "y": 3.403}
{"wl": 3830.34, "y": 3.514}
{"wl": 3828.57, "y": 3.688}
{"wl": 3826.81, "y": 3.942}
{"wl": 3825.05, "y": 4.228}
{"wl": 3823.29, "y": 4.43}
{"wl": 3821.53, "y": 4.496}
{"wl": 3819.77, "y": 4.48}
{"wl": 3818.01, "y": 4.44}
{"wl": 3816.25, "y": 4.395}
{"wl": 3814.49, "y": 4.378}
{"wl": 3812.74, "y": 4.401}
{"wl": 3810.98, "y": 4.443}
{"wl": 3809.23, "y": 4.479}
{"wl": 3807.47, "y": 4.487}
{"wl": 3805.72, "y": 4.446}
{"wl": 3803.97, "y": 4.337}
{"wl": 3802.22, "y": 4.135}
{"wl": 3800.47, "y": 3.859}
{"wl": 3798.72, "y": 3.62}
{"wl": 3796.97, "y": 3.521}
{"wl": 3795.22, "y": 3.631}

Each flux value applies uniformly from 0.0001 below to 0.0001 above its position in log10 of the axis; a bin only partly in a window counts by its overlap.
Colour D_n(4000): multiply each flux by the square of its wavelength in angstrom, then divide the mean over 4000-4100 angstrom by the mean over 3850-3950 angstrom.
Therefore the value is 1.31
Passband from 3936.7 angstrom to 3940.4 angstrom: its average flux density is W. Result 4.07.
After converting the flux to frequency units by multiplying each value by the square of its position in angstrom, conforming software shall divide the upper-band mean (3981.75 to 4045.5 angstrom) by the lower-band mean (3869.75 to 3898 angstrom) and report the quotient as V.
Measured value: 1.50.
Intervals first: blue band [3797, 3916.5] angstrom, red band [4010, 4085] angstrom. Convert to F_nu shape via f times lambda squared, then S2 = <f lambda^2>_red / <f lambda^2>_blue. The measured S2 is 1.4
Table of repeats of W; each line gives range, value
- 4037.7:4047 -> 5.78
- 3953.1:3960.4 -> 4.76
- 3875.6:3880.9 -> 3.87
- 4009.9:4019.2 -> 5.84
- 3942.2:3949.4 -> 5.14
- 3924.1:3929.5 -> 4.61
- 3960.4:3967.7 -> 3.38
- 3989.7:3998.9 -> 5.33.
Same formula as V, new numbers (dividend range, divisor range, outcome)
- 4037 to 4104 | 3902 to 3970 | 1.28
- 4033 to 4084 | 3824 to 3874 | 1.40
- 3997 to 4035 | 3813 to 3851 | 1.50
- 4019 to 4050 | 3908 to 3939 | 1.31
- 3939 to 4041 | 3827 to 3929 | 1.21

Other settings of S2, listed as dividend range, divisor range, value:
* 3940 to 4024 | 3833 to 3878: 1.16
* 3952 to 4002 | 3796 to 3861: 1.16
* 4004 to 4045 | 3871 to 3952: 1.36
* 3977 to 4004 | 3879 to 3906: 1.34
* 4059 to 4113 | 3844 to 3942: 1.28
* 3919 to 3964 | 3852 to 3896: 1.08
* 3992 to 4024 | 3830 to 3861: 1.45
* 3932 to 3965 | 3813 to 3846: 1.19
